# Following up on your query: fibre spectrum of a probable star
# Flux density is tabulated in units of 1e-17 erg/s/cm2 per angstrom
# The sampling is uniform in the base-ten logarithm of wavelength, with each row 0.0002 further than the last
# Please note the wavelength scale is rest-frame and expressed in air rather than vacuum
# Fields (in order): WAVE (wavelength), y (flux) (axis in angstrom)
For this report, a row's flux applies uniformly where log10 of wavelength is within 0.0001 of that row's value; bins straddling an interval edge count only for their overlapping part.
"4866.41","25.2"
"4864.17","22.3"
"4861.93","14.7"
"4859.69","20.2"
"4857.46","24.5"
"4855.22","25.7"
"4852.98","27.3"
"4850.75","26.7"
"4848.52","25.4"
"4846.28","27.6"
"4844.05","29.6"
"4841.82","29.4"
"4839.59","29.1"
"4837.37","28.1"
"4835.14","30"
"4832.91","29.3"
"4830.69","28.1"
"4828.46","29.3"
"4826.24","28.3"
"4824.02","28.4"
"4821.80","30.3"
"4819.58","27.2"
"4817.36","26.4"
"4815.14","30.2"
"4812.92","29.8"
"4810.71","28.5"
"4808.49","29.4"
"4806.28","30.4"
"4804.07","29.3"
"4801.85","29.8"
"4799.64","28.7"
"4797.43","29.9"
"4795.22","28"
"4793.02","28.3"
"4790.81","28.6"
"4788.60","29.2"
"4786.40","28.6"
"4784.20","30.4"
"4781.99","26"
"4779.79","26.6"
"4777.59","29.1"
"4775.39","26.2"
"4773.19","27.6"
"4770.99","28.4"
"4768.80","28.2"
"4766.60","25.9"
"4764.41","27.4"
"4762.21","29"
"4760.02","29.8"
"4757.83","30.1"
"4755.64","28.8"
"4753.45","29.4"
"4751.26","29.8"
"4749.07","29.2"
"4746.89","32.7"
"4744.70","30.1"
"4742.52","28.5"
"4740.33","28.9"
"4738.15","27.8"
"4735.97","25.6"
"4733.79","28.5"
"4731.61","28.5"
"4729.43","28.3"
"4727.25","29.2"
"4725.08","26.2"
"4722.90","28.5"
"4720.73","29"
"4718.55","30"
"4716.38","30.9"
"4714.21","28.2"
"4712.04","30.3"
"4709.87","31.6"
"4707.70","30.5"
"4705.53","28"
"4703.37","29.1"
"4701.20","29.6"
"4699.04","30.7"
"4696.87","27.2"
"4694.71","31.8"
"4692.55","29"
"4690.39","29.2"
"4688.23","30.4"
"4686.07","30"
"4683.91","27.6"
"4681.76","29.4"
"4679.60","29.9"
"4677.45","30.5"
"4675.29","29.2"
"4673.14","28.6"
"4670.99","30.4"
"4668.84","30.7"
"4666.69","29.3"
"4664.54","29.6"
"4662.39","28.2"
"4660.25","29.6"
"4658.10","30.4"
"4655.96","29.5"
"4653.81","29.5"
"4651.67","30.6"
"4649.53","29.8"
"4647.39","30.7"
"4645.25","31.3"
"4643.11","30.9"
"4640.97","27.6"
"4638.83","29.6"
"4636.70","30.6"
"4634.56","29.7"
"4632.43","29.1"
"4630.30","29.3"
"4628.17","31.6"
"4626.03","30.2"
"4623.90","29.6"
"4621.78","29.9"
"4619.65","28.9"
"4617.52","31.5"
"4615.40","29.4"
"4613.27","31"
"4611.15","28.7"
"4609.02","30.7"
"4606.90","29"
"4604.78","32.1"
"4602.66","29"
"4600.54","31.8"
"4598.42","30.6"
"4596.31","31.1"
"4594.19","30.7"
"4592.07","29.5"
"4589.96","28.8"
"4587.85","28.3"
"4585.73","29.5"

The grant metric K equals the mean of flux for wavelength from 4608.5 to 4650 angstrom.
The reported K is 30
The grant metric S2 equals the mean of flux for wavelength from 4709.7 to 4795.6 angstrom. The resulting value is 28.7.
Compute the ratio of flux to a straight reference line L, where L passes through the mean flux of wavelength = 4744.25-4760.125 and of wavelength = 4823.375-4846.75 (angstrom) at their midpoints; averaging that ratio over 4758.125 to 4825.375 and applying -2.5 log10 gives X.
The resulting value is 0.03 mag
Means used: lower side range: 30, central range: 28.5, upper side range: 28.9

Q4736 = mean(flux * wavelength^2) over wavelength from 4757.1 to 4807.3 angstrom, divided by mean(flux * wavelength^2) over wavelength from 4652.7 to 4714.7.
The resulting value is 1.0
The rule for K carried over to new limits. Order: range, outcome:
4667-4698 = 29.6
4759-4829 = 28.5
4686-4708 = 29.5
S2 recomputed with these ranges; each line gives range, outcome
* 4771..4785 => 27.6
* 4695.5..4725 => 29.4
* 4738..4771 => 29.1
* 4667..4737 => 29.3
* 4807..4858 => 28.3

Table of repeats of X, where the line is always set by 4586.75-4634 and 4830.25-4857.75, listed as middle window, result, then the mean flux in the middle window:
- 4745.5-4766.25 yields -0.03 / 29.5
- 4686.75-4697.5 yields -0.01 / 29.6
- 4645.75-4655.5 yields -0.02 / 30.2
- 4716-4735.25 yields 0.01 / 28.6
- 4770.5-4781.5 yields 0.04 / 27.4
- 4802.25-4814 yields -0.05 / 29.5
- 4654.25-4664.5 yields 0.00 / 29.4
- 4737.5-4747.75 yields -0.03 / 29.6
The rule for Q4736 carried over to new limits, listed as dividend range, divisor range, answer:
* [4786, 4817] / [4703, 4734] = 1.04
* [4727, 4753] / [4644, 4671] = 1.00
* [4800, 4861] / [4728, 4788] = 1.01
